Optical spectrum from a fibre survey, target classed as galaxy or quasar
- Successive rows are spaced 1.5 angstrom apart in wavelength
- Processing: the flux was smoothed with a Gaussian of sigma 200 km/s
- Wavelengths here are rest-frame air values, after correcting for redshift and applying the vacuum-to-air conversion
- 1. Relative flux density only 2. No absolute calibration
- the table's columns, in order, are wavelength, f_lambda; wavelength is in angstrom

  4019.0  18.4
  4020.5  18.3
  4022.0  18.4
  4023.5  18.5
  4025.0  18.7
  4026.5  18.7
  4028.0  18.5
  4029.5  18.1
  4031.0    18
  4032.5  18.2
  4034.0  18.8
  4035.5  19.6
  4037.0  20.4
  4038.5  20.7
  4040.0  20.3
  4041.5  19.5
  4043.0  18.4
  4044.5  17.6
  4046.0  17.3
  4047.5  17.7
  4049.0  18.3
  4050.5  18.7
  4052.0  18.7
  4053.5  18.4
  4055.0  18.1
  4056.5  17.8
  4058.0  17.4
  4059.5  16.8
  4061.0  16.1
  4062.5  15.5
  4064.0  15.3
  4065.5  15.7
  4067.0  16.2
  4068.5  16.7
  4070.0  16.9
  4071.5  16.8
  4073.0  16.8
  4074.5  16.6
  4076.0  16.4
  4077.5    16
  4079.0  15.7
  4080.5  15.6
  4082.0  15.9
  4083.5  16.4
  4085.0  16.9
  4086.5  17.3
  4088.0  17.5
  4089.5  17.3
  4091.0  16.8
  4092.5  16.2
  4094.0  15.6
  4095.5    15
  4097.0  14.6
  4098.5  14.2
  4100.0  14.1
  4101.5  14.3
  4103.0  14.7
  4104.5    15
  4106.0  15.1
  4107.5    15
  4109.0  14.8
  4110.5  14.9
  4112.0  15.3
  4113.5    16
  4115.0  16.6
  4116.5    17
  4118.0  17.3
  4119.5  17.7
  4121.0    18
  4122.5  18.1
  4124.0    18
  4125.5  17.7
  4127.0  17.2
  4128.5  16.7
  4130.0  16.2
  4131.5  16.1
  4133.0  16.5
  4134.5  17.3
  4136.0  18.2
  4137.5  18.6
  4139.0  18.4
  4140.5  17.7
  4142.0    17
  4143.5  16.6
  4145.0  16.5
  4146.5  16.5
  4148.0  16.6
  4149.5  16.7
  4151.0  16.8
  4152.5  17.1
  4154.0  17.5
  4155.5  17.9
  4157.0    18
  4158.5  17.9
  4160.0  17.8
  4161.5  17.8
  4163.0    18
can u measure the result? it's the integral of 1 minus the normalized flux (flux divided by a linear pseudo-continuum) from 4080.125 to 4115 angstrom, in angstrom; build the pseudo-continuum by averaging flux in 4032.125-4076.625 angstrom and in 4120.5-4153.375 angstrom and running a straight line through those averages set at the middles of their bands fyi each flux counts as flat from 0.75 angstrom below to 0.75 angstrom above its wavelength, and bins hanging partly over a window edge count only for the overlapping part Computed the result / 3.7 angstrom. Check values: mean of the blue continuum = 17.7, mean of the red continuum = 17.2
